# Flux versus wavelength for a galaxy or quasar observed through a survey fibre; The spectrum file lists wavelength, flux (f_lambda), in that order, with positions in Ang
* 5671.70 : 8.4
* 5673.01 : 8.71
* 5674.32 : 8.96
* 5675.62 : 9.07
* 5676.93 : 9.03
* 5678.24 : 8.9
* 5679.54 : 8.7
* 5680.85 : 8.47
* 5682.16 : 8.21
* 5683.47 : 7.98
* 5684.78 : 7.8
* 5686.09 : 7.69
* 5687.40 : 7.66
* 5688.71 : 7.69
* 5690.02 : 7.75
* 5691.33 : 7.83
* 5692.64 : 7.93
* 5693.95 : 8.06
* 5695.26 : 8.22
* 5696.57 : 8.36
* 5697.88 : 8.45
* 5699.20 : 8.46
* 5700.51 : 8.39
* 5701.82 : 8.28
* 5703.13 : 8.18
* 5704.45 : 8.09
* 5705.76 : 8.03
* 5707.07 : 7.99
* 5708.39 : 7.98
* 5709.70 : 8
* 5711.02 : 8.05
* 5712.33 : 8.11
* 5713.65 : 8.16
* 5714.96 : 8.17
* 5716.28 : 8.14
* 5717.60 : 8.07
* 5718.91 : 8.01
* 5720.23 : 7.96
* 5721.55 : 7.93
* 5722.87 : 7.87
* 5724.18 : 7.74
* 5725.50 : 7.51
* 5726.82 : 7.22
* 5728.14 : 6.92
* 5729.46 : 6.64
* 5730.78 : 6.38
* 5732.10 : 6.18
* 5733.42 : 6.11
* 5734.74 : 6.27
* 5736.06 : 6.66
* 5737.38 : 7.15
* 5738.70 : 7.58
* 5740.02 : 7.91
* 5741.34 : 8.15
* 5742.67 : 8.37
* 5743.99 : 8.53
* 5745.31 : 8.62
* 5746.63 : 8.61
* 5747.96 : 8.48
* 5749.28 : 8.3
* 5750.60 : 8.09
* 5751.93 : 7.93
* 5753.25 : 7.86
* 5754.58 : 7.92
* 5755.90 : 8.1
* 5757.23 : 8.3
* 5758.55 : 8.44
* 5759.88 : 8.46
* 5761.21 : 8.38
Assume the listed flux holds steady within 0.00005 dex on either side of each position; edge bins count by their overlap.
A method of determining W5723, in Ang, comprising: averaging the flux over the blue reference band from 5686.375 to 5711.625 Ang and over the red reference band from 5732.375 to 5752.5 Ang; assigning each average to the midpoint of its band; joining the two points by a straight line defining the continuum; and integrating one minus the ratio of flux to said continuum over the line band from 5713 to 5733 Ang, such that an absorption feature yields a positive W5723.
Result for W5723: 1.0 Ang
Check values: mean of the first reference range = 8.07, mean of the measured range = 7.51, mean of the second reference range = 7.75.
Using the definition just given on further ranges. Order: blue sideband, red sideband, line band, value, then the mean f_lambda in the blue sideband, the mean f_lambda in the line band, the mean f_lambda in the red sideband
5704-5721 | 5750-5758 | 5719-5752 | 2.0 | 8.06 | 7.57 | 8.04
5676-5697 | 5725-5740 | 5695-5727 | -2.7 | 8.15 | 8.06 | 6.82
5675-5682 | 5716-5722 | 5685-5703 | 0.9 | 8.79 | 8.06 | 8.01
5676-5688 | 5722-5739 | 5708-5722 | -1.3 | 8.29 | 8.06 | 6.94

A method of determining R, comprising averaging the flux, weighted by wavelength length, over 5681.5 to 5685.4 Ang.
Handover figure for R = 7.99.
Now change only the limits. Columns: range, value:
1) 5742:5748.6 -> 8.51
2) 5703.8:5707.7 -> 8.05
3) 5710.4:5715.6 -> 8.13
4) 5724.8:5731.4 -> 6.94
